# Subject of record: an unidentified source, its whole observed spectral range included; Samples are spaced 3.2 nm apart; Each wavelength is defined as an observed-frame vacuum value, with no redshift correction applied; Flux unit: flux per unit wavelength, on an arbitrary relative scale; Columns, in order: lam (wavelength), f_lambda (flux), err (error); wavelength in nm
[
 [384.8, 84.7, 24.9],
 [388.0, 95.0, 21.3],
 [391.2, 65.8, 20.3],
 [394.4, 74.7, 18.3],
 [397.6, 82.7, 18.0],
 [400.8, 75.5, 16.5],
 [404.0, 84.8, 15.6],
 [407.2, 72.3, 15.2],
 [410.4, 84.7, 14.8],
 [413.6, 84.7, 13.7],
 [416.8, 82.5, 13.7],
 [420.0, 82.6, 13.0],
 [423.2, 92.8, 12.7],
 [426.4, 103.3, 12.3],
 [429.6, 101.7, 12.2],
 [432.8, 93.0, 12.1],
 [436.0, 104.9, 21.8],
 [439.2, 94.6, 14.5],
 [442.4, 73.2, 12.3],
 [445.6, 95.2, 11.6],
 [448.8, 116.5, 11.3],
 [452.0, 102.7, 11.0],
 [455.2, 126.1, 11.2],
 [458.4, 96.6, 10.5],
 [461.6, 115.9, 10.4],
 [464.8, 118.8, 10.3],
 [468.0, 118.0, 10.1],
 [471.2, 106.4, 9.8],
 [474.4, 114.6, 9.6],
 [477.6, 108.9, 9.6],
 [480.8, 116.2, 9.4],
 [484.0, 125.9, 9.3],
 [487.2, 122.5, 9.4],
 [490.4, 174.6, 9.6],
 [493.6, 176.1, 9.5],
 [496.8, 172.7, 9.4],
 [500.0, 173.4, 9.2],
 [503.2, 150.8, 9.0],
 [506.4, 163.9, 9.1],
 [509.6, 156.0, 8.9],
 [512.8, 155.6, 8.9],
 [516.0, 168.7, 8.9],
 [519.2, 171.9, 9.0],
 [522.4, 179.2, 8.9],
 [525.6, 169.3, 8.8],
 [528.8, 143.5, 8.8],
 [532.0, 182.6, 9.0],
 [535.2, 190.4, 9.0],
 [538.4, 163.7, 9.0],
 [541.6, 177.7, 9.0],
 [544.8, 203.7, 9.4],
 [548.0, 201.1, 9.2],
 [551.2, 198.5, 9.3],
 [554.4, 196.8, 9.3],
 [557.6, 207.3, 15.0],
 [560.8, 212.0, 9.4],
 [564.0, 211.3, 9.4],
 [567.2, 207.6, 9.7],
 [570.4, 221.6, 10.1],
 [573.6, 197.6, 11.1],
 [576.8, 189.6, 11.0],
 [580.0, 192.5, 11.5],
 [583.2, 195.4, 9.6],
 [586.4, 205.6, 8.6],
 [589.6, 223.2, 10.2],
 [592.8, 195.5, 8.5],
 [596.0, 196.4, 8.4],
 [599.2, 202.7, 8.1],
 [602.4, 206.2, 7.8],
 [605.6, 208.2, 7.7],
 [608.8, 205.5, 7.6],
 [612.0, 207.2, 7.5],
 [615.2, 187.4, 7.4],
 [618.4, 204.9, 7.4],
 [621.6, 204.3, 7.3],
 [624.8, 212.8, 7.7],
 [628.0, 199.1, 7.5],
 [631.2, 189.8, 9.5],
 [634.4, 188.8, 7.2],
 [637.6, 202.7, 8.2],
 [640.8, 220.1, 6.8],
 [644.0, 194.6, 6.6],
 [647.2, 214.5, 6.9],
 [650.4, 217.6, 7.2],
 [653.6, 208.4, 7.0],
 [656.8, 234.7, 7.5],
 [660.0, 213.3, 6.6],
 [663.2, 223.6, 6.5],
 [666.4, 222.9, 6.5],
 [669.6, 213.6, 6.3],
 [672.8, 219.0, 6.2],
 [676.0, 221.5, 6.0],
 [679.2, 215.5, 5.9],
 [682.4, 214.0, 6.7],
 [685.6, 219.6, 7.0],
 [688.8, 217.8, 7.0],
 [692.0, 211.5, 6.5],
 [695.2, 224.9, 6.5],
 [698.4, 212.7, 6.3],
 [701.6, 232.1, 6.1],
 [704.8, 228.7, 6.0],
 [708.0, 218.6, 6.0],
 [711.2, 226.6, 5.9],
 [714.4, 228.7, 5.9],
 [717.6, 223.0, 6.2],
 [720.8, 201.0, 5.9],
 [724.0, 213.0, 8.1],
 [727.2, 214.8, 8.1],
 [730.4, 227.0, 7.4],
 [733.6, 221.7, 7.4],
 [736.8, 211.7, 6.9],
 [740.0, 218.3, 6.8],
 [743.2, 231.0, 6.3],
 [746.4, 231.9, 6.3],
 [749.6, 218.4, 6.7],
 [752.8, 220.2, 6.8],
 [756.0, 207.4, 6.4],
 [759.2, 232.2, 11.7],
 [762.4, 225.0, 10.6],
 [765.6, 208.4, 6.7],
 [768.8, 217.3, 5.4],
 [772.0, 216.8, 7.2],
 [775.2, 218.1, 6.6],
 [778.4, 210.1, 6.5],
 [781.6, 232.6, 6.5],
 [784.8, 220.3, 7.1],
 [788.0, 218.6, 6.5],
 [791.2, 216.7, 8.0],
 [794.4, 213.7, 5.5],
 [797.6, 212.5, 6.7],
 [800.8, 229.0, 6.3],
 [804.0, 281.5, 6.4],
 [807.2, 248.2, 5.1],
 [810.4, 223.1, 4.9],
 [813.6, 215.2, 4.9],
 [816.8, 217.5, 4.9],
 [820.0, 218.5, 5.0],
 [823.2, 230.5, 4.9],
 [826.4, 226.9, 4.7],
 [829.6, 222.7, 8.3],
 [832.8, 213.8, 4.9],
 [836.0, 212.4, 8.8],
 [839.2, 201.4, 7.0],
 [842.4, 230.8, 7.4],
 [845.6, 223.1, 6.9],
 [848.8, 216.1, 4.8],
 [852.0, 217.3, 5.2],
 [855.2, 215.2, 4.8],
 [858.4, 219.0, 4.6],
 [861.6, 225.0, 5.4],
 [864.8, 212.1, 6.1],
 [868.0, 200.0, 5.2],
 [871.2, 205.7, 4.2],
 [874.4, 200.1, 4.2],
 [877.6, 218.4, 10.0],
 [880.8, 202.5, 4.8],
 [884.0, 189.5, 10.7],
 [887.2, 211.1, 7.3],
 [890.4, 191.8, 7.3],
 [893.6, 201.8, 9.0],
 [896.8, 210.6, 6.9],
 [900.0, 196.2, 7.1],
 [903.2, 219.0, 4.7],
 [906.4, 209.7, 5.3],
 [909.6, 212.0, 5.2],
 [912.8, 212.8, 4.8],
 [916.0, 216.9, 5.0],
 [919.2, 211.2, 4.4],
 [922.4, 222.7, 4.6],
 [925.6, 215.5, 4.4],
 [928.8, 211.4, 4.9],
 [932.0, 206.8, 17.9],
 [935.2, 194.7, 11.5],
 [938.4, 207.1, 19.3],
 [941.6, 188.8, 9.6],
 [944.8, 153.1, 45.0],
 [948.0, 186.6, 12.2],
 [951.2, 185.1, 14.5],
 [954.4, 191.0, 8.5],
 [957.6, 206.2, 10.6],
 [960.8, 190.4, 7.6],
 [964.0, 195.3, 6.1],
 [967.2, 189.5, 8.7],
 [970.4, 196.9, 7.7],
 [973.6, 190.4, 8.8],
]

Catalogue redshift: 0.224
